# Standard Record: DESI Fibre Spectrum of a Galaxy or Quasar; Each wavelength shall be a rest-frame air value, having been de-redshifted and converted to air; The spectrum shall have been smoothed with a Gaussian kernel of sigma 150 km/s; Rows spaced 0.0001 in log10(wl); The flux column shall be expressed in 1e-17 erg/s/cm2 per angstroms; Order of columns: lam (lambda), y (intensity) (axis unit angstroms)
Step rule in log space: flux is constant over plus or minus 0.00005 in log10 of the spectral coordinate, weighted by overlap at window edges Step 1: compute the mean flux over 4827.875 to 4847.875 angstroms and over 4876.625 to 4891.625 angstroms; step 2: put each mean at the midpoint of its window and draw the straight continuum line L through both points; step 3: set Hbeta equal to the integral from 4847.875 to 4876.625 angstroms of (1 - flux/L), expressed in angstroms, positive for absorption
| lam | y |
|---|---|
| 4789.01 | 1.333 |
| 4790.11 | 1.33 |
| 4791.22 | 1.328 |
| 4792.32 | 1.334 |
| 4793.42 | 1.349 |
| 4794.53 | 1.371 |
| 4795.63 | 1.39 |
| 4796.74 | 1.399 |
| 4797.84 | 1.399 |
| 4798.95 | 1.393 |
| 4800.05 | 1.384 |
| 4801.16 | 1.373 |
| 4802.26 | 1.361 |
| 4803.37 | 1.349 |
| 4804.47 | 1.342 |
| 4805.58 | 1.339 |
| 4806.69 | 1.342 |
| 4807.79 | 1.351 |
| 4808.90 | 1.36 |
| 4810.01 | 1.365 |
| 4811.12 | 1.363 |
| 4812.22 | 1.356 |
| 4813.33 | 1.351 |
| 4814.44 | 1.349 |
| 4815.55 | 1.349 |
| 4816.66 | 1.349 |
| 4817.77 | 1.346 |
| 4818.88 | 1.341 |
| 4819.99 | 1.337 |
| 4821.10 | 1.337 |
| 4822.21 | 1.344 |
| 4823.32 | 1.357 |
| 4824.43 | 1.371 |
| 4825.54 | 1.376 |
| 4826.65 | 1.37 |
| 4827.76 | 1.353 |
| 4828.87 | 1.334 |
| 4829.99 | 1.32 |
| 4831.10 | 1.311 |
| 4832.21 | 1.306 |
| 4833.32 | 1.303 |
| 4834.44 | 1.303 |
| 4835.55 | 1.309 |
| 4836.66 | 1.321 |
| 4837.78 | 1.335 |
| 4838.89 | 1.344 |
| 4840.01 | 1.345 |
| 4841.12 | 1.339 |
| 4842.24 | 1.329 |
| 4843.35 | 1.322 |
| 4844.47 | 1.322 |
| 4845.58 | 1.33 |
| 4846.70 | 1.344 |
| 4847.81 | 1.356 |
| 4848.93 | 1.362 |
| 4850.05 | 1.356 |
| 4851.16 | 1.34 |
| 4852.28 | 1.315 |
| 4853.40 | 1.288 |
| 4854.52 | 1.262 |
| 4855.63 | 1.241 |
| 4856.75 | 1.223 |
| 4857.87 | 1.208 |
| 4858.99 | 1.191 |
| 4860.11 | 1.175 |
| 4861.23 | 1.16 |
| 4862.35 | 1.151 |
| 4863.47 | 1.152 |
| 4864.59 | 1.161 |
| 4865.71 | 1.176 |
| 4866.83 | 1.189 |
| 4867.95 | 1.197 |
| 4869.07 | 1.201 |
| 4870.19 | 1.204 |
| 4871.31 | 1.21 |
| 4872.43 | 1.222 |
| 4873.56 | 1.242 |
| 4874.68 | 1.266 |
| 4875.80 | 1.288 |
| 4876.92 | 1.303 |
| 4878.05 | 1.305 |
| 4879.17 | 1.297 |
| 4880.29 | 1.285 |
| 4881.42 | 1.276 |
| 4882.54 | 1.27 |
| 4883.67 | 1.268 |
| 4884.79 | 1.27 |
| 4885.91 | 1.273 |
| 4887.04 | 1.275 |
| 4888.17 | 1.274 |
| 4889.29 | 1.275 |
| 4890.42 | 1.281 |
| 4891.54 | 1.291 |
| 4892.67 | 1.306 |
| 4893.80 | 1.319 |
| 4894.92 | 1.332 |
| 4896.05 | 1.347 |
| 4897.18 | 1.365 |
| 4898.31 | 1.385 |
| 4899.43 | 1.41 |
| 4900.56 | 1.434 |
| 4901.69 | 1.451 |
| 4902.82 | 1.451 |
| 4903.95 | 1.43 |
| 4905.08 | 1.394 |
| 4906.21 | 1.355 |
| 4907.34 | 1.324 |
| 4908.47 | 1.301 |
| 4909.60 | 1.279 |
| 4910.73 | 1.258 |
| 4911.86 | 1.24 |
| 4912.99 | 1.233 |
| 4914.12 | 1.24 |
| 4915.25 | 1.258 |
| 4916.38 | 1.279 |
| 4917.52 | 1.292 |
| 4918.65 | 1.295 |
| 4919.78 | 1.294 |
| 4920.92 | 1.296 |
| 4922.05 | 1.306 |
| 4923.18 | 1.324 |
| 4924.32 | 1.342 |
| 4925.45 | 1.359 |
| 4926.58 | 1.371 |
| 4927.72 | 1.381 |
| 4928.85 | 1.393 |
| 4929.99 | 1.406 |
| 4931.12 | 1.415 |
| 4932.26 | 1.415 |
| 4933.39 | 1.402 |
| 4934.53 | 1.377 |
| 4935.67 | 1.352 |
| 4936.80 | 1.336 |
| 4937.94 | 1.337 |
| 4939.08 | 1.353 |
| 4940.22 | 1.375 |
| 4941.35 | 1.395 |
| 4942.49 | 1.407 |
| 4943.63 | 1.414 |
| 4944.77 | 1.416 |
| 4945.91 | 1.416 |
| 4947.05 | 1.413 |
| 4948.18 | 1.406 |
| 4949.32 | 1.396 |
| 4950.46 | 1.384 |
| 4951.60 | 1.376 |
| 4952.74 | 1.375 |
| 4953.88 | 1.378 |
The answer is 1.5 angstroms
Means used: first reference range 1.33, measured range 1.23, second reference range 1.28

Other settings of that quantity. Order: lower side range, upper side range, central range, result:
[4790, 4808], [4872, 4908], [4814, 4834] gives 0.1 angstroms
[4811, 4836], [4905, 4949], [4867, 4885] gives 1.2 angstroms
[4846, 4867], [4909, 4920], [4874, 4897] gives -0.6 angstroms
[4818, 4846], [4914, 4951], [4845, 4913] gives 3.1 angstroms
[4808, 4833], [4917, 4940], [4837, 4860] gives 0.7 angstroms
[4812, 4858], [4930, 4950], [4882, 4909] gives 0.5 angstroms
